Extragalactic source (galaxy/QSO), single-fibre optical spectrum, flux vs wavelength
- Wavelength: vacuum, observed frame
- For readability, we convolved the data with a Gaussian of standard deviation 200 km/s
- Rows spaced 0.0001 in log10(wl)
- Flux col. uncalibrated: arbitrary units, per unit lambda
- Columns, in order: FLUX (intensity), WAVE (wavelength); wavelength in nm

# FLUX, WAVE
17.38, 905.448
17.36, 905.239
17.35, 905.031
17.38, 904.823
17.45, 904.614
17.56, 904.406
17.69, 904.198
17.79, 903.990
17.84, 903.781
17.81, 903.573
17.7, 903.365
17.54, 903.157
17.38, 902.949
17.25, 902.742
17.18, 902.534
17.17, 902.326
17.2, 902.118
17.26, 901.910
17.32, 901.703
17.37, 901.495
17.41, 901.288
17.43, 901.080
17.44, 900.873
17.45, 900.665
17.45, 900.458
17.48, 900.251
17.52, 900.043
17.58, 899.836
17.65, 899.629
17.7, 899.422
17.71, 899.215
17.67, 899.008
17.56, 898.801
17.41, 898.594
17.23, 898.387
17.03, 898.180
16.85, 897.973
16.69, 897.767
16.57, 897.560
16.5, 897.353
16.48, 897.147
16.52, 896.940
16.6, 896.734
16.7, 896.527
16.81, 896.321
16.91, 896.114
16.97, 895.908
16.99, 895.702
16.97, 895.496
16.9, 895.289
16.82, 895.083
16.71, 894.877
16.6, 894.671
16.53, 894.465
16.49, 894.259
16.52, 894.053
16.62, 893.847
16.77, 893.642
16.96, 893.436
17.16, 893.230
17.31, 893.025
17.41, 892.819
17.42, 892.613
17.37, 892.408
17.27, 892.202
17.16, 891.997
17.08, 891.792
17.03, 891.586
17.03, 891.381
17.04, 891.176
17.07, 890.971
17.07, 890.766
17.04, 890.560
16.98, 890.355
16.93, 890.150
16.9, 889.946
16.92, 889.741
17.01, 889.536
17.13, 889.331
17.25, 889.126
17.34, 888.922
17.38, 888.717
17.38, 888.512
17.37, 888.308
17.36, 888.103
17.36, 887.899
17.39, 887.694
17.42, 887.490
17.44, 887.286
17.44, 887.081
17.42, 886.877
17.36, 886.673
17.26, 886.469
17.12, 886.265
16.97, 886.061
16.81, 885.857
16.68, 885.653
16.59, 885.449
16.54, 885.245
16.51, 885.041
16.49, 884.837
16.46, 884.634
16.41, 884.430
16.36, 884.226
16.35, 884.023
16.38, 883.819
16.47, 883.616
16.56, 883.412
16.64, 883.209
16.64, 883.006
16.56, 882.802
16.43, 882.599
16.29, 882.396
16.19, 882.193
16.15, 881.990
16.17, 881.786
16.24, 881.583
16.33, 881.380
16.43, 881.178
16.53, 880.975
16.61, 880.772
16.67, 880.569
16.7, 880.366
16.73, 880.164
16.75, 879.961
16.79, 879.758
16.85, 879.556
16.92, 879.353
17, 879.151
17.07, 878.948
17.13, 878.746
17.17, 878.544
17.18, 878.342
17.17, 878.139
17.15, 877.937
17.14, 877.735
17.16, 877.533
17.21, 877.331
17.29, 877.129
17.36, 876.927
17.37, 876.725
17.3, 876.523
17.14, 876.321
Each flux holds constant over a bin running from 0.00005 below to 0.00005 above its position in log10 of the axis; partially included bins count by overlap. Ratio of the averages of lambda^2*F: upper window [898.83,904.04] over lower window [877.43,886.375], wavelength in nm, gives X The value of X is 1.10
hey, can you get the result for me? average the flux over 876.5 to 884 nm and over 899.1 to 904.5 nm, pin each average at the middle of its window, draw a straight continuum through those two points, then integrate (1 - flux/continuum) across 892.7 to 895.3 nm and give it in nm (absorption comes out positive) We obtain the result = 0.06 nm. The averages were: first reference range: 16.8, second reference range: 17.5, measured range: 16.8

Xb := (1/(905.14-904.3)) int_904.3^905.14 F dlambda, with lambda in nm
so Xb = 17.4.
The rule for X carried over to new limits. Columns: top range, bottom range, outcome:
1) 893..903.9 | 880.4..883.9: 1.08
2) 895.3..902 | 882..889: 1.05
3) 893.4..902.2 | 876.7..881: 1.05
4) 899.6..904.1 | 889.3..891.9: 1.05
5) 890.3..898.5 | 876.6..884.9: 1.04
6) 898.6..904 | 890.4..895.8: 1.05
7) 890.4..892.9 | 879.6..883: 1.07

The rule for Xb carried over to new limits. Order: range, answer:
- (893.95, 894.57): 16.5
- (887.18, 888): 17.4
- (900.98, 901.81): 17.4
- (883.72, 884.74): 16.4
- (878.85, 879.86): 16.9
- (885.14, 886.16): 16.7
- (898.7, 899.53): 17.7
